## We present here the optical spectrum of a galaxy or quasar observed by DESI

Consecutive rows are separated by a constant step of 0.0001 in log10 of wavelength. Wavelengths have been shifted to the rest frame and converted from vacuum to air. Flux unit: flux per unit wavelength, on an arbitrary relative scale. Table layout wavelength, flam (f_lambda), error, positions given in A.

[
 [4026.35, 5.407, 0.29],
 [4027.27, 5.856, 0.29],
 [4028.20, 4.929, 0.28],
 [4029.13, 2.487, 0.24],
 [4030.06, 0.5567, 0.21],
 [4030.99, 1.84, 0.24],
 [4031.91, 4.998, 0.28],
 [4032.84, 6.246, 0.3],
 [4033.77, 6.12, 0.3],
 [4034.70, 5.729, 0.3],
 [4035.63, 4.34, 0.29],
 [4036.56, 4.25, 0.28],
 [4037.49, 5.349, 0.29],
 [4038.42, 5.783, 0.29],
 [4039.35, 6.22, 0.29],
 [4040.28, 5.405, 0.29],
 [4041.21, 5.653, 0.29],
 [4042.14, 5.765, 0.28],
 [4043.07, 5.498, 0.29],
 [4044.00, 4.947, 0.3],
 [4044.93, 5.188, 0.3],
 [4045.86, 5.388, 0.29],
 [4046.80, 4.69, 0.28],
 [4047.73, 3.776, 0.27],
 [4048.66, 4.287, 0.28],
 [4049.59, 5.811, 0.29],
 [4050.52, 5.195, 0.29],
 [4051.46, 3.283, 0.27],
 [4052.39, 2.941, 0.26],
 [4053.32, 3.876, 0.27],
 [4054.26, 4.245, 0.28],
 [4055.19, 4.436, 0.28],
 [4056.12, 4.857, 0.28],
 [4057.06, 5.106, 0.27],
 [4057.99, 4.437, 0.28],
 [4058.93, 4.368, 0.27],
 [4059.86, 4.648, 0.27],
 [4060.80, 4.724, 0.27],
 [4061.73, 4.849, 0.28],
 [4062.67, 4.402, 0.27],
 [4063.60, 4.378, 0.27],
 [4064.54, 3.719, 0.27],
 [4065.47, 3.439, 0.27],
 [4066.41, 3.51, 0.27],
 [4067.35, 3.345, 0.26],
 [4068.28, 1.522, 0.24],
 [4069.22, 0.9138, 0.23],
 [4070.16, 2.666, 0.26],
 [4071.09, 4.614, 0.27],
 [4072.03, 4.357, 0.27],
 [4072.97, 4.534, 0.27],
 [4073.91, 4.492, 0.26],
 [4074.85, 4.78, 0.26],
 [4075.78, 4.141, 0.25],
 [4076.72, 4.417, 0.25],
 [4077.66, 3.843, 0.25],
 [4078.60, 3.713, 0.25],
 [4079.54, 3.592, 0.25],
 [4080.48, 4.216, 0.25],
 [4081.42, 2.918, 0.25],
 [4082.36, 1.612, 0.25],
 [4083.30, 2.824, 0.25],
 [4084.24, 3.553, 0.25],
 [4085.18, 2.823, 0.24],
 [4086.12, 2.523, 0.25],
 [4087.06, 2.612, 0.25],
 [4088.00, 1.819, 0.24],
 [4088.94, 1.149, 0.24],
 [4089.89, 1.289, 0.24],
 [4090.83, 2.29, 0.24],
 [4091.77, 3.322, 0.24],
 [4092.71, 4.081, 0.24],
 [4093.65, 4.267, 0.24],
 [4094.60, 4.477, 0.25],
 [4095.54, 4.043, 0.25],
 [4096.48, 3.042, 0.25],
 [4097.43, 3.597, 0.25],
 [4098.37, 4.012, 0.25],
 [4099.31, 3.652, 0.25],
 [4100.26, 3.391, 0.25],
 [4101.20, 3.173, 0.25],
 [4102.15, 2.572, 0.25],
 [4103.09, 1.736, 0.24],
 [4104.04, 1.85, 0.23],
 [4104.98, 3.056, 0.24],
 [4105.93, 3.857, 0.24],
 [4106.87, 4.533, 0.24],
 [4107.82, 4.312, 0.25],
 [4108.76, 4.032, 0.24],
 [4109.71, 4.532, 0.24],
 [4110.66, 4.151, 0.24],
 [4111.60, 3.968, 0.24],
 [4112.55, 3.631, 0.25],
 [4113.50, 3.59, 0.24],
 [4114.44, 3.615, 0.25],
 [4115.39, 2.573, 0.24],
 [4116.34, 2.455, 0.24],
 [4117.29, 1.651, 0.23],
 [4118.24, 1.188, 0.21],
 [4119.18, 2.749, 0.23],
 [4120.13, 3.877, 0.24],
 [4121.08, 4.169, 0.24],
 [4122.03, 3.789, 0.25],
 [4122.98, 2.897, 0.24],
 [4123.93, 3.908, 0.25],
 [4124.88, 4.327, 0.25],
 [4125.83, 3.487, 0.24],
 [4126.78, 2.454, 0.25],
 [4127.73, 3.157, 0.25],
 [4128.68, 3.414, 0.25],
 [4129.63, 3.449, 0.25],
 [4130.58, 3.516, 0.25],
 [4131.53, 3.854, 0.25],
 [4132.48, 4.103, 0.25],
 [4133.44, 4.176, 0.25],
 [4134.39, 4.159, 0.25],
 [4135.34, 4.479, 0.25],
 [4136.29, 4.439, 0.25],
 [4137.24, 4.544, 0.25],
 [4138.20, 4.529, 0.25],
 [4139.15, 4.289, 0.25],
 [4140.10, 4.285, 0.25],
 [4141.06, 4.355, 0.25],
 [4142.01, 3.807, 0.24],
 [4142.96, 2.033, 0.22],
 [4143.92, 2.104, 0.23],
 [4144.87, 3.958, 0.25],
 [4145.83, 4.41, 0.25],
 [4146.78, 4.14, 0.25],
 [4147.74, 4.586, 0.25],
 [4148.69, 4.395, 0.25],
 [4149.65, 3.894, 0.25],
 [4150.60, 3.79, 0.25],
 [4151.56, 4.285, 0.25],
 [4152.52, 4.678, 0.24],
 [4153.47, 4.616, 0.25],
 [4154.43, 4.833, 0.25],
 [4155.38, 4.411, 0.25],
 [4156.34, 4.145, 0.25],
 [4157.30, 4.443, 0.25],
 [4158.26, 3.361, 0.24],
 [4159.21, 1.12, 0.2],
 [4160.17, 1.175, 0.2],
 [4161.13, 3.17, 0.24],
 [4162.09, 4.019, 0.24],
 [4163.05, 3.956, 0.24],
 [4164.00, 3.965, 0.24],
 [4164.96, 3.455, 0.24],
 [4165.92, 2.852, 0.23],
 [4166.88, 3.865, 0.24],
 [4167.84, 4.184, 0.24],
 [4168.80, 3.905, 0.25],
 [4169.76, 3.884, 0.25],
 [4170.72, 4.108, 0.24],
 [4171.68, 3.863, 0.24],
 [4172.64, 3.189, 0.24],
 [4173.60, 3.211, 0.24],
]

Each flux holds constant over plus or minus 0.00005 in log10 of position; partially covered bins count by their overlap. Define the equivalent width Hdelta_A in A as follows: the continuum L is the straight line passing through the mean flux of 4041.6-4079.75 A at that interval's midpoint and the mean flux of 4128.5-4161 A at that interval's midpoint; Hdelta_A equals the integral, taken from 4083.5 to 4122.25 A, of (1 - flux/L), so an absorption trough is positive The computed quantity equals 8.2 A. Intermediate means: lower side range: 4.22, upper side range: 3.87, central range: 3.19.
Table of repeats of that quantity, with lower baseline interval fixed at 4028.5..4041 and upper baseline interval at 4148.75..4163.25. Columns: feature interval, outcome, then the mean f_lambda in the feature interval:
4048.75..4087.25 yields 4.78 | 3.82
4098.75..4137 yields 5.20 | 3.46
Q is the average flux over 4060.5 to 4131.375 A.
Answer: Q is 3.37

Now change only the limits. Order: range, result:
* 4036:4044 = 5.45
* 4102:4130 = 3.31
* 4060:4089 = 3.46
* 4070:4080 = 4.15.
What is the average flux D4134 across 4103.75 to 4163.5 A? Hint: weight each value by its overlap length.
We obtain 3.67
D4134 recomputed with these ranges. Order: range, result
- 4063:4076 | 3.6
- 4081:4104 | 2.93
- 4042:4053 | 4.69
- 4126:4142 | 3.94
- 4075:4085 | 3.51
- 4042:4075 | 4.23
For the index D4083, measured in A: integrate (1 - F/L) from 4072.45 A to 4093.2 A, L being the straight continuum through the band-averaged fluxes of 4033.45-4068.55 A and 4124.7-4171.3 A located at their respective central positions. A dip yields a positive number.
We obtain 5.5 A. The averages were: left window 4.63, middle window 3.21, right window 3.8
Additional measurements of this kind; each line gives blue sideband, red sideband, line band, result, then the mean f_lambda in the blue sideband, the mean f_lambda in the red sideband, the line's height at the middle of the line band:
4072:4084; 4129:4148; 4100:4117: 2.2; 3.78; 3.95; 3.86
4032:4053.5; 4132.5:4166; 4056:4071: 3.2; 5.05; 3.87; 4.82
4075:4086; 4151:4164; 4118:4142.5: -1.0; 3.43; 3.72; 3.62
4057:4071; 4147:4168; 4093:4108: 1.1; 3.72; 3.78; 3.74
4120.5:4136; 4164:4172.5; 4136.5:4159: -1.9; 3.72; 3.75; 3.73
